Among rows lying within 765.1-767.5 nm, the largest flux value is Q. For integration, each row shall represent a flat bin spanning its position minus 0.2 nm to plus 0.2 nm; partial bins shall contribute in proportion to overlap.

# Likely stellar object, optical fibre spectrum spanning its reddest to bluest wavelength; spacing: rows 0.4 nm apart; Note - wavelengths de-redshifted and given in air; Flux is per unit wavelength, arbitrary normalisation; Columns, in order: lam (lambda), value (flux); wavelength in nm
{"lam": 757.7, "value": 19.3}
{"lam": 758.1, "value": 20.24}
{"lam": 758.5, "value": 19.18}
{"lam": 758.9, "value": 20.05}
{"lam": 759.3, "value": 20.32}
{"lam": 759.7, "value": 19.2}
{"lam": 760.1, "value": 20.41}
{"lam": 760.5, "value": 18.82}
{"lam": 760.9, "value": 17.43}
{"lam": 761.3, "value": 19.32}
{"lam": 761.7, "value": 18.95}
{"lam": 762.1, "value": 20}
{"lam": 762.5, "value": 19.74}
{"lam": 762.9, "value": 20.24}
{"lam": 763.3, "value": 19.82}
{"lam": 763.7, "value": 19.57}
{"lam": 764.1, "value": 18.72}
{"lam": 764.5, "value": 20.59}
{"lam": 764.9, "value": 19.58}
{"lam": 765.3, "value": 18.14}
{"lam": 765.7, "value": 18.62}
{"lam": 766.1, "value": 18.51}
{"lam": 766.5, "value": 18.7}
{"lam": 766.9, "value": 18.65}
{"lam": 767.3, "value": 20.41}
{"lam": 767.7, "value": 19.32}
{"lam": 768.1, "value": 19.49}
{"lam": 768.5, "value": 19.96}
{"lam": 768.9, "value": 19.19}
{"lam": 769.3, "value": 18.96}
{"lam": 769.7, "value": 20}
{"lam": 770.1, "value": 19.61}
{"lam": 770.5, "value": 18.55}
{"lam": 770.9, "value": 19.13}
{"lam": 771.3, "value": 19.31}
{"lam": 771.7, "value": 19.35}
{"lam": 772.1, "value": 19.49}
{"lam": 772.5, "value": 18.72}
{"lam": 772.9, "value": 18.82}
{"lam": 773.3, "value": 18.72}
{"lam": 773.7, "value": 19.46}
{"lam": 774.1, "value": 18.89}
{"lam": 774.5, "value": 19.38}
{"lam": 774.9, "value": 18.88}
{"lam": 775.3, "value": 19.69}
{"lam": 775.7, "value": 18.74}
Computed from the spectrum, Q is 20.41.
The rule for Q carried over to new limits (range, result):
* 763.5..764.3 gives 19.57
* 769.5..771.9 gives 20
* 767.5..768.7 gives 19.96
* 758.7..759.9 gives 20.32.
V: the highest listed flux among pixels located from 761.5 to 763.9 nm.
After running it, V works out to 20.24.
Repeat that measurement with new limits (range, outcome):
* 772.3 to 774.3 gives 19.46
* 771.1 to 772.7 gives 19.49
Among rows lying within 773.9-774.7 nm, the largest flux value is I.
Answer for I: 19.38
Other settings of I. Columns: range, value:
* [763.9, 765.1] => 20.59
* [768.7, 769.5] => 19.19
